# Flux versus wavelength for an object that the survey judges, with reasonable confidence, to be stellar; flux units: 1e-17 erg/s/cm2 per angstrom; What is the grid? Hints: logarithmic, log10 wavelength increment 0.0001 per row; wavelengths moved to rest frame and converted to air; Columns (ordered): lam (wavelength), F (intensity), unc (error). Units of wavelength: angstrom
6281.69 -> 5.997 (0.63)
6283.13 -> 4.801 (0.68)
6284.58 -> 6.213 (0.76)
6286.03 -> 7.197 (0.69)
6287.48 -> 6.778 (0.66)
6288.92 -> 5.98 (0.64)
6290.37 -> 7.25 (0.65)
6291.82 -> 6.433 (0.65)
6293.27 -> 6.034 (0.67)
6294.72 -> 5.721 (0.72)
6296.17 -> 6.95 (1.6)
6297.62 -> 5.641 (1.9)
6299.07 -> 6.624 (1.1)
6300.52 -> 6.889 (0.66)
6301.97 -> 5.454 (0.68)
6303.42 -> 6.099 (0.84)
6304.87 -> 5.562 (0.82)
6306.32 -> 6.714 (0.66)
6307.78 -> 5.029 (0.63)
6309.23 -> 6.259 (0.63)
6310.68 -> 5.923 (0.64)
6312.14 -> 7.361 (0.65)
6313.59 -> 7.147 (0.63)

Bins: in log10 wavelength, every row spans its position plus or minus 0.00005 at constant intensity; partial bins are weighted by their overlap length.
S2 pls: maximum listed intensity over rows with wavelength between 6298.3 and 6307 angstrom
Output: 6.889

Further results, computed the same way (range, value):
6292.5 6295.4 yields 6.034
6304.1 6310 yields 6.714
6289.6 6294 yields 7.25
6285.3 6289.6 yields 7.197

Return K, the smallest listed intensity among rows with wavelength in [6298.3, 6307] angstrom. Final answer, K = 5.454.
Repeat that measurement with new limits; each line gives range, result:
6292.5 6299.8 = 5.641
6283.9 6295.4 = 5.721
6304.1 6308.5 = 5.029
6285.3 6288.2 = 6.778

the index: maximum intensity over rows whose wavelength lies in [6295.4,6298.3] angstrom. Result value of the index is 6.95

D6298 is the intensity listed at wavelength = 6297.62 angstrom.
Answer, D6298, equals 5.641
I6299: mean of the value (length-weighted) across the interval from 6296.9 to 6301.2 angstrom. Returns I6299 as 6.38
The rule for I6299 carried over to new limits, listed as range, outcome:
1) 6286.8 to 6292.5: 6.62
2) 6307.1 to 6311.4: 5.75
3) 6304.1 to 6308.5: 5.77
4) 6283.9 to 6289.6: 6.55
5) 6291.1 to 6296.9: 6.28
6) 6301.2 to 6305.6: 5.73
